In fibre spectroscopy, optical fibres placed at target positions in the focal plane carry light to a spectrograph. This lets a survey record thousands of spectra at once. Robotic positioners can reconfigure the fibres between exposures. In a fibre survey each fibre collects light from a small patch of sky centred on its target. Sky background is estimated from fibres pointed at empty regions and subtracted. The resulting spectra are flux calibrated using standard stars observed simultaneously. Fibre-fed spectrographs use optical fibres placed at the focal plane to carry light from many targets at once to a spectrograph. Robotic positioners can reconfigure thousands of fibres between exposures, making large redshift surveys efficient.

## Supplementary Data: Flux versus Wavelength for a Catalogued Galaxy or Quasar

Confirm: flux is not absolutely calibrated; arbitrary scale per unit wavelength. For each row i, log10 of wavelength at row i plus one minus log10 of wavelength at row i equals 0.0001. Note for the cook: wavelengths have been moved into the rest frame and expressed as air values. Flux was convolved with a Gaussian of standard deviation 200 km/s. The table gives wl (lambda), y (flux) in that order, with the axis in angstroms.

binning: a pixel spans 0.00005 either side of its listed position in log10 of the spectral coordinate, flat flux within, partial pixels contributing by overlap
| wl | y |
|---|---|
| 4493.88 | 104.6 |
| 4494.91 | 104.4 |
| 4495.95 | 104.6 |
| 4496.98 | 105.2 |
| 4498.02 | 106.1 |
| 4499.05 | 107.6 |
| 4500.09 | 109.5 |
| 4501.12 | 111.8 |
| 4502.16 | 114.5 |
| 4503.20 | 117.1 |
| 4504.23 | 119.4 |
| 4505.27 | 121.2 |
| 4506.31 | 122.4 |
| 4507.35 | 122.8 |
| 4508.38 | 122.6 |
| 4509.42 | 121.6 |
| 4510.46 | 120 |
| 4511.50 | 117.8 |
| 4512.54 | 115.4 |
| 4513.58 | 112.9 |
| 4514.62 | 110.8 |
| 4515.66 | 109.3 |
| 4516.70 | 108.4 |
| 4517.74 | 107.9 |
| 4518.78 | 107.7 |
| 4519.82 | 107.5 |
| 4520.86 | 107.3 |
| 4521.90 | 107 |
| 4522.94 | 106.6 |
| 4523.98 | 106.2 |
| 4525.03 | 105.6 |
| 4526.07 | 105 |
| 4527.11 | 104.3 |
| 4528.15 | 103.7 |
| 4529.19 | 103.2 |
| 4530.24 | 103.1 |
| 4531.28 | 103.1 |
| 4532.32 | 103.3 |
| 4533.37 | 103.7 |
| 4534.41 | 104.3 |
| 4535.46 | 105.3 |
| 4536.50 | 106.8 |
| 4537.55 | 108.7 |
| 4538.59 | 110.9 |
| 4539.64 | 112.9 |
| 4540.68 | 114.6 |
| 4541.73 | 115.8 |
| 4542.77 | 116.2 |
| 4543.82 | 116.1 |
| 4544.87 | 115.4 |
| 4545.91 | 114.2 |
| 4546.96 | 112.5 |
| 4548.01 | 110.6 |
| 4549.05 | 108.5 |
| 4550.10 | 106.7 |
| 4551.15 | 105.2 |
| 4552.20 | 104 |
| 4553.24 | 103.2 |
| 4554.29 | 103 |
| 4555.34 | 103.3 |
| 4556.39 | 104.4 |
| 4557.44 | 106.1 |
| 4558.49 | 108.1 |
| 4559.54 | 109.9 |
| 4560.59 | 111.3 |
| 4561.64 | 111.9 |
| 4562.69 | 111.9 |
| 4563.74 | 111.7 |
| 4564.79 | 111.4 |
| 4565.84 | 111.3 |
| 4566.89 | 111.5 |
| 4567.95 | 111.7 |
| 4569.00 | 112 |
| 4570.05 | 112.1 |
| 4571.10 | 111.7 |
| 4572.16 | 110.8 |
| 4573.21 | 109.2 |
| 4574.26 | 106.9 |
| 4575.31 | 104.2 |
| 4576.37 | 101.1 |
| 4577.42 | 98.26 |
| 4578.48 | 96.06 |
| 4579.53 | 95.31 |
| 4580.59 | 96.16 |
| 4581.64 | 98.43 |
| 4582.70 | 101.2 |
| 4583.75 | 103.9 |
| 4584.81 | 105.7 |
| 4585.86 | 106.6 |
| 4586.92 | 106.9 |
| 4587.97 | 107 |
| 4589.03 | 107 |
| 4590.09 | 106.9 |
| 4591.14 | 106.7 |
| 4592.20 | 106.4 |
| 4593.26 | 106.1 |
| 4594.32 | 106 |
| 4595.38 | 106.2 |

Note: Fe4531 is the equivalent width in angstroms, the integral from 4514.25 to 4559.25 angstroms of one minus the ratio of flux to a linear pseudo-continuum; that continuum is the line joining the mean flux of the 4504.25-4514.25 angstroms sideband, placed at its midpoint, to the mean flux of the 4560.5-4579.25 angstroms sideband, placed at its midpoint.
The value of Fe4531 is 2.6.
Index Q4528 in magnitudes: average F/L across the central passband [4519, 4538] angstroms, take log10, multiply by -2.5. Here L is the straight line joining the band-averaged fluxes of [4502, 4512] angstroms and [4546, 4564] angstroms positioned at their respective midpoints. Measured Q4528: 0.09 mag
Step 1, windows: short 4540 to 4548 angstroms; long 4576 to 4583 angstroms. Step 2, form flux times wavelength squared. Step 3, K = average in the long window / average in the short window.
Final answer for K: 0.9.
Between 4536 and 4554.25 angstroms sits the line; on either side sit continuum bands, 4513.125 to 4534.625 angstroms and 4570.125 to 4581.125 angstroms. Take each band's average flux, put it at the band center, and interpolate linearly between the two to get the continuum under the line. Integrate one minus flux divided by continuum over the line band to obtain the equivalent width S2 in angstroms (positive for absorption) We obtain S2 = -0.9 angstroms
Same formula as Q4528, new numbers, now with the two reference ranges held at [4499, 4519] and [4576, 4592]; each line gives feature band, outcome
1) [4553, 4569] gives -0.02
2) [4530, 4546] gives 0.01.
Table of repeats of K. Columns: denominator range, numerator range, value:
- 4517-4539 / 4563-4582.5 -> 1.02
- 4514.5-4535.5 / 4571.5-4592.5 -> 1.01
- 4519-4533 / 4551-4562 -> 1.03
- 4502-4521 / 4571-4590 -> 0.93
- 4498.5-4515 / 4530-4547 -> 0.95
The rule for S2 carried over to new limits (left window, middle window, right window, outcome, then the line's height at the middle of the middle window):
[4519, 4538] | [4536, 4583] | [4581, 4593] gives -1.3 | 105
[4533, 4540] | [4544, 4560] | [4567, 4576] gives 0.1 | 108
